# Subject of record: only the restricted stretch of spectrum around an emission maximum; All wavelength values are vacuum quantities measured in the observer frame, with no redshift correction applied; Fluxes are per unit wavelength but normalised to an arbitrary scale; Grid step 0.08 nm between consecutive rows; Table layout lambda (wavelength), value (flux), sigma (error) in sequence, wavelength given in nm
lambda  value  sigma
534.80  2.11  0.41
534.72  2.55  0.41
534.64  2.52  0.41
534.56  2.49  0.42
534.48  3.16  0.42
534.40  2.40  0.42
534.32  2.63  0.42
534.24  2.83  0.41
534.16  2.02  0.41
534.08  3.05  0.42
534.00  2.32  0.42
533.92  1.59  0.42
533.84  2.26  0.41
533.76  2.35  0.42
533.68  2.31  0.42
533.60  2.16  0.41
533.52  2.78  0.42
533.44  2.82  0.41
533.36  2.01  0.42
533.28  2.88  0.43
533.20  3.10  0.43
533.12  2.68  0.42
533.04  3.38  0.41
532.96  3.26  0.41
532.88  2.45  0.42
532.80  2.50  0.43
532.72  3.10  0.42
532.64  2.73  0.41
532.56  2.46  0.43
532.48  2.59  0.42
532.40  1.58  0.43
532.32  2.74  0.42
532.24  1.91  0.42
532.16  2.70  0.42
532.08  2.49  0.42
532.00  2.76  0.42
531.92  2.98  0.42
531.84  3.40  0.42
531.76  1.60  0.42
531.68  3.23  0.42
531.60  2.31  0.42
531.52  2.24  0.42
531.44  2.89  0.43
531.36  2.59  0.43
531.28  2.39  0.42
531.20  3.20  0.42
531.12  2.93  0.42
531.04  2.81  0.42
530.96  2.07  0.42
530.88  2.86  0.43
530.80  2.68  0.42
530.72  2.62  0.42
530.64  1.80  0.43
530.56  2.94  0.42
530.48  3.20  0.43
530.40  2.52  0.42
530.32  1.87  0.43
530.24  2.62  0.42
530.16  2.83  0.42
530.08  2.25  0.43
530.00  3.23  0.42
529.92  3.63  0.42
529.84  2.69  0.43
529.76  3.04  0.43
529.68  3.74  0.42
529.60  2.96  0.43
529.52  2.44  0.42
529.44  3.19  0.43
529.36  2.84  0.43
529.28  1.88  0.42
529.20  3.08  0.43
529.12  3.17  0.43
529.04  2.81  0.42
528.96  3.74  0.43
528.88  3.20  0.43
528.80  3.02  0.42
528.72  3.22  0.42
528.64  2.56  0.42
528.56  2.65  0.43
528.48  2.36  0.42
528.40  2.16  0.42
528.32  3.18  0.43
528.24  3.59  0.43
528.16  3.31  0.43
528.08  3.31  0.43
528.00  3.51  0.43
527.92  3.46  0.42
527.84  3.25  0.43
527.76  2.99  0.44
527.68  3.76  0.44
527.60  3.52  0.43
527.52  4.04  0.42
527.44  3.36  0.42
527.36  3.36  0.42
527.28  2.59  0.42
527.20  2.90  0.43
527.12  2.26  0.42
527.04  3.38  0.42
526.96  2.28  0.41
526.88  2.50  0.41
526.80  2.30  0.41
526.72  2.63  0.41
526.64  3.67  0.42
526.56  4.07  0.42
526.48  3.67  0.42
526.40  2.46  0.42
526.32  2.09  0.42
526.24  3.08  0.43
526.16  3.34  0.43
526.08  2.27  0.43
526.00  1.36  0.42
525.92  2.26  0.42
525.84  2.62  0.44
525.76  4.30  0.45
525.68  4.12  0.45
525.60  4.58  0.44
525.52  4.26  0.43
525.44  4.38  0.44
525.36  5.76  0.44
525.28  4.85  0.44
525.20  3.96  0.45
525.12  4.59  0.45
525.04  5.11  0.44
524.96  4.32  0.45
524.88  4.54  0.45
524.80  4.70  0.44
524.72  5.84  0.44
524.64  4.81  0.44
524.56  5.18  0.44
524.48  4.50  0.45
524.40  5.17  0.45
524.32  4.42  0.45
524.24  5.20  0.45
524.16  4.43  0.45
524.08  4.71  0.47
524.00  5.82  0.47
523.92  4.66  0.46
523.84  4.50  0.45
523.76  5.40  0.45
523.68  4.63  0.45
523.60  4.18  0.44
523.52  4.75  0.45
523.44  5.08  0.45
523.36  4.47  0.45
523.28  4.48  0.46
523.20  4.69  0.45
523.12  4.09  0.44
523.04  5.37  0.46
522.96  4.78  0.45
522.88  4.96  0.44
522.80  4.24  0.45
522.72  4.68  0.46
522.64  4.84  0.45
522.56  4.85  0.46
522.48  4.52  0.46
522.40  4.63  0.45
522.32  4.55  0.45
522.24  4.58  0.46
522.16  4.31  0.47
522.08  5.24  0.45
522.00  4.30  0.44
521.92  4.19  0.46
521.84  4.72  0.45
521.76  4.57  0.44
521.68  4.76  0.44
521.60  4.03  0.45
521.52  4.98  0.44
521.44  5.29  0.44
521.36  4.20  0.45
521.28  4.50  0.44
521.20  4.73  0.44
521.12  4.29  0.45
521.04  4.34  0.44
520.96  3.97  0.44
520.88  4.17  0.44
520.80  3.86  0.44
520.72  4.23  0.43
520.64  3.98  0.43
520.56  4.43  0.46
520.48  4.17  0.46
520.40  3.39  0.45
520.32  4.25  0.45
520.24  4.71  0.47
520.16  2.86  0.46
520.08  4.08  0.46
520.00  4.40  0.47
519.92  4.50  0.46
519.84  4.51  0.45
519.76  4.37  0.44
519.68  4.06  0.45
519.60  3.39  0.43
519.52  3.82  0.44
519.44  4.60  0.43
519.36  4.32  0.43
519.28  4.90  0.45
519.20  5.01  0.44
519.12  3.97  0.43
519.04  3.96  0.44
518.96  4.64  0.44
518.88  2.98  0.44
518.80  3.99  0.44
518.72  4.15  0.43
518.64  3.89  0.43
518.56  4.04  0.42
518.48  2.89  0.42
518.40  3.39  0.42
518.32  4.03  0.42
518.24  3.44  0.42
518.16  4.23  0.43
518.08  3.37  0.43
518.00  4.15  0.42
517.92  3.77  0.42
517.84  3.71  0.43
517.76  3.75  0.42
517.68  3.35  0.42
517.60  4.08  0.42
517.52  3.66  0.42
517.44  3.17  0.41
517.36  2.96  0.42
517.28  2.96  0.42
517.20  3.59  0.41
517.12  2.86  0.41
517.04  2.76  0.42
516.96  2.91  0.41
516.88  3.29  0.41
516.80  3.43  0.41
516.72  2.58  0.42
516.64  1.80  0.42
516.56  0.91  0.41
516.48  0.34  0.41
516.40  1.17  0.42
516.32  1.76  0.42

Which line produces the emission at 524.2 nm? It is C IV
